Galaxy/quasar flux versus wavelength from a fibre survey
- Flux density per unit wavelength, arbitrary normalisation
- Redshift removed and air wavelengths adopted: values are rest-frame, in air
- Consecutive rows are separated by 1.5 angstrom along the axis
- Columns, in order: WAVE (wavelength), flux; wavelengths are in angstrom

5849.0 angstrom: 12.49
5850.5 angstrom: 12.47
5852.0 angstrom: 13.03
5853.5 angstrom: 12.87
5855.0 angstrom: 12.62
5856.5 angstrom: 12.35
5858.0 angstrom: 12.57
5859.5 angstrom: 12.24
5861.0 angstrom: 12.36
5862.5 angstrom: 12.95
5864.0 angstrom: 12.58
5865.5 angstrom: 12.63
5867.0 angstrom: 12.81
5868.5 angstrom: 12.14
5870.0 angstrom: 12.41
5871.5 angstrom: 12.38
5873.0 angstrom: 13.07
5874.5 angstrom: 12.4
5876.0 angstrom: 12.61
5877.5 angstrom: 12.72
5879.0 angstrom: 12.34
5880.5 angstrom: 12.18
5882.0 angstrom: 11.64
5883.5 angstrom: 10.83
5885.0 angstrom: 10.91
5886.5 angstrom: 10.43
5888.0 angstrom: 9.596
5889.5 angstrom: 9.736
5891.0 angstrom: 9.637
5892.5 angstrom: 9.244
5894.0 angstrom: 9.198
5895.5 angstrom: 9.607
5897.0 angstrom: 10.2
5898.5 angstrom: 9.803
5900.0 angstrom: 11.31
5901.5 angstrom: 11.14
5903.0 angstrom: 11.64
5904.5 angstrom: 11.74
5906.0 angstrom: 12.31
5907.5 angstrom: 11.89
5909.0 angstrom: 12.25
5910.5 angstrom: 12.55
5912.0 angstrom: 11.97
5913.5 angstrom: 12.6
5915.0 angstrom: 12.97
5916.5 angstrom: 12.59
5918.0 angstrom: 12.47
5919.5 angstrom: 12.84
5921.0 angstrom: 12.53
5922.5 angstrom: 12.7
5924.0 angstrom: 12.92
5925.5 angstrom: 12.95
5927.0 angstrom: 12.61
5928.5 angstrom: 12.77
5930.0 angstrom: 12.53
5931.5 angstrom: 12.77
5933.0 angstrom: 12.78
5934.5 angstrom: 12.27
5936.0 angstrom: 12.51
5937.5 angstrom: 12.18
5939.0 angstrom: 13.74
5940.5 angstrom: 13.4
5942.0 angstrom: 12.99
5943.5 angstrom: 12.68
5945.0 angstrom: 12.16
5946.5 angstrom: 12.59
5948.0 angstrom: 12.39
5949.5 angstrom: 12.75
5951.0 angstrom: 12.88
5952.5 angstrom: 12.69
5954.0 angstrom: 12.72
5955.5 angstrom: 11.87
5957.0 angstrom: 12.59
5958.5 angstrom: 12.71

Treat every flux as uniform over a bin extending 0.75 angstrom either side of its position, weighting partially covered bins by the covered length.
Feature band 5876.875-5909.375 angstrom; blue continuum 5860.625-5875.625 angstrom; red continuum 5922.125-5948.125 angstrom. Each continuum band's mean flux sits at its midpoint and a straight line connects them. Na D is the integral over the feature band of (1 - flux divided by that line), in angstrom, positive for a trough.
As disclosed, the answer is 4.5 angstrom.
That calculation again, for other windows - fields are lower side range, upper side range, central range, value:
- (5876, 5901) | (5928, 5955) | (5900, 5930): -1.8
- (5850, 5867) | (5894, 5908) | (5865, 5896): 1.1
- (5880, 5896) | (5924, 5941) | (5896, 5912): -0.4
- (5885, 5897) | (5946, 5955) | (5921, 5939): -1.6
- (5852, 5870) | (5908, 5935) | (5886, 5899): 3.0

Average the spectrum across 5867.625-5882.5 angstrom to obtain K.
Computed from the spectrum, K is 12.4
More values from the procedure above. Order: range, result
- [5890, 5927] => 11.6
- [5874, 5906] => 10.9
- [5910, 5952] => 12.7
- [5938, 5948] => 12.9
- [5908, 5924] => 12.6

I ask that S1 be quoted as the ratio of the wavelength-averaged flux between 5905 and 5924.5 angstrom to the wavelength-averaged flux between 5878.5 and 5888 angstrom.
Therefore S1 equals 1.11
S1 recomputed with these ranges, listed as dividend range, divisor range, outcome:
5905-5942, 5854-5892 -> 1.06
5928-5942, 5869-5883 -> 1.03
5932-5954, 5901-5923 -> 1.03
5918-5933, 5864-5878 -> 1.01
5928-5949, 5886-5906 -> 1.23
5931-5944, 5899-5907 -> 1.11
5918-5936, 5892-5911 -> 1.15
